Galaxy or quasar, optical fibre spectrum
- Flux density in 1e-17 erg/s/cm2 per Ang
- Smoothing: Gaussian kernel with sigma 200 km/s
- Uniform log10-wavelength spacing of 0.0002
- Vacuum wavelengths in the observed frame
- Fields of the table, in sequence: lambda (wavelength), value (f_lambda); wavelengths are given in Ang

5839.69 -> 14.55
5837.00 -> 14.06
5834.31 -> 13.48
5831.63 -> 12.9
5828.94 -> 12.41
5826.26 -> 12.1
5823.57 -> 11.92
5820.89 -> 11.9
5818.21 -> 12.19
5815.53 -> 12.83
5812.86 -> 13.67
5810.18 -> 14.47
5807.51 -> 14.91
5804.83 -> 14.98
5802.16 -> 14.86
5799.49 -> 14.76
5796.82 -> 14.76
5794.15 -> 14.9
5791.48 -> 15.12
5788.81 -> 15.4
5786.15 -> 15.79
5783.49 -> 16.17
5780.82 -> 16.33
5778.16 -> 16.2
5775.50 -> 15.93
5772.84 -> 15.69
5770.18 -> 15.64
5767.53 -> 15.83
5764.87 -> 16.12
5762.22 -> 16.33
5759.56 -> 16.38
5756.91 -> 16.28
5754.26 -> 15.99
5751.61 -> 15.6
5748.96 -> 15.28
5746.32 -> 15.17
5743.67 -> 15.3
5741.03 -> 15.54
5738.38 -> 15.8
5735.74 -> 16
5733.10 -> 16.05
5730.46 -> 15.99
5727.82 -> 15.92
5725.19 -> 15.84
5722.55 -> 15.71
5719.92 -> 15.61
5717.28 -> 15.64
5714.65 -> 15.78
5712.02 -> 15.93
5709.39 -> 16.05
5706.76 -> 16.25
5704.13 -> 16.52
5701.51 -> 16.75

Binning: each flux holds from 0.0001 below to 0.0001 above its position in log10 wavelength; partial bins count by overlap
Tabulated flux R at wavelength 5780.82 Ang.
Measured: 16.33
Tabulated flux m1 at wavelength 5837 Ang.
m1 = 14.06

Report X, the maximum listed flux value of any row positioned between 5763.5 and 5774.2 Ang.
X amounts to 16.12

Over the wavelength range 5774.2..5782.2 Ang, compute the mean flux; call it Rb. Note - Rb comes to 16.1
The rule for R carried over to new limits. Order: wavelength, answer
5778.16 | 16.2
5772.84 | 15.69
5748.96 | 15.28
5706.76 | 16.25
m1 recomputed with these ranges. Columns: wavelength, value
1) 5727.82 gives 15.92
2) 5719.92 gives 15.61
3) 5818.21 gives 12.19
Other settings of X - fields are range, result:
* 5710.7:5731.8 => 15.99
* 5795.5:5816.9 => 14.98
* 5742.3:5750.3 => 15.3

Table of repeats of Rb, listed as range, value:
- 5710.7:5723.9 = 15.7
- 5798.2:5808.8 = 14.9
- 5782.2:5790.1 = 15.8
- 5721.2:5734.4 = 15.9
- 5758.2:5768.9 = 16.2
